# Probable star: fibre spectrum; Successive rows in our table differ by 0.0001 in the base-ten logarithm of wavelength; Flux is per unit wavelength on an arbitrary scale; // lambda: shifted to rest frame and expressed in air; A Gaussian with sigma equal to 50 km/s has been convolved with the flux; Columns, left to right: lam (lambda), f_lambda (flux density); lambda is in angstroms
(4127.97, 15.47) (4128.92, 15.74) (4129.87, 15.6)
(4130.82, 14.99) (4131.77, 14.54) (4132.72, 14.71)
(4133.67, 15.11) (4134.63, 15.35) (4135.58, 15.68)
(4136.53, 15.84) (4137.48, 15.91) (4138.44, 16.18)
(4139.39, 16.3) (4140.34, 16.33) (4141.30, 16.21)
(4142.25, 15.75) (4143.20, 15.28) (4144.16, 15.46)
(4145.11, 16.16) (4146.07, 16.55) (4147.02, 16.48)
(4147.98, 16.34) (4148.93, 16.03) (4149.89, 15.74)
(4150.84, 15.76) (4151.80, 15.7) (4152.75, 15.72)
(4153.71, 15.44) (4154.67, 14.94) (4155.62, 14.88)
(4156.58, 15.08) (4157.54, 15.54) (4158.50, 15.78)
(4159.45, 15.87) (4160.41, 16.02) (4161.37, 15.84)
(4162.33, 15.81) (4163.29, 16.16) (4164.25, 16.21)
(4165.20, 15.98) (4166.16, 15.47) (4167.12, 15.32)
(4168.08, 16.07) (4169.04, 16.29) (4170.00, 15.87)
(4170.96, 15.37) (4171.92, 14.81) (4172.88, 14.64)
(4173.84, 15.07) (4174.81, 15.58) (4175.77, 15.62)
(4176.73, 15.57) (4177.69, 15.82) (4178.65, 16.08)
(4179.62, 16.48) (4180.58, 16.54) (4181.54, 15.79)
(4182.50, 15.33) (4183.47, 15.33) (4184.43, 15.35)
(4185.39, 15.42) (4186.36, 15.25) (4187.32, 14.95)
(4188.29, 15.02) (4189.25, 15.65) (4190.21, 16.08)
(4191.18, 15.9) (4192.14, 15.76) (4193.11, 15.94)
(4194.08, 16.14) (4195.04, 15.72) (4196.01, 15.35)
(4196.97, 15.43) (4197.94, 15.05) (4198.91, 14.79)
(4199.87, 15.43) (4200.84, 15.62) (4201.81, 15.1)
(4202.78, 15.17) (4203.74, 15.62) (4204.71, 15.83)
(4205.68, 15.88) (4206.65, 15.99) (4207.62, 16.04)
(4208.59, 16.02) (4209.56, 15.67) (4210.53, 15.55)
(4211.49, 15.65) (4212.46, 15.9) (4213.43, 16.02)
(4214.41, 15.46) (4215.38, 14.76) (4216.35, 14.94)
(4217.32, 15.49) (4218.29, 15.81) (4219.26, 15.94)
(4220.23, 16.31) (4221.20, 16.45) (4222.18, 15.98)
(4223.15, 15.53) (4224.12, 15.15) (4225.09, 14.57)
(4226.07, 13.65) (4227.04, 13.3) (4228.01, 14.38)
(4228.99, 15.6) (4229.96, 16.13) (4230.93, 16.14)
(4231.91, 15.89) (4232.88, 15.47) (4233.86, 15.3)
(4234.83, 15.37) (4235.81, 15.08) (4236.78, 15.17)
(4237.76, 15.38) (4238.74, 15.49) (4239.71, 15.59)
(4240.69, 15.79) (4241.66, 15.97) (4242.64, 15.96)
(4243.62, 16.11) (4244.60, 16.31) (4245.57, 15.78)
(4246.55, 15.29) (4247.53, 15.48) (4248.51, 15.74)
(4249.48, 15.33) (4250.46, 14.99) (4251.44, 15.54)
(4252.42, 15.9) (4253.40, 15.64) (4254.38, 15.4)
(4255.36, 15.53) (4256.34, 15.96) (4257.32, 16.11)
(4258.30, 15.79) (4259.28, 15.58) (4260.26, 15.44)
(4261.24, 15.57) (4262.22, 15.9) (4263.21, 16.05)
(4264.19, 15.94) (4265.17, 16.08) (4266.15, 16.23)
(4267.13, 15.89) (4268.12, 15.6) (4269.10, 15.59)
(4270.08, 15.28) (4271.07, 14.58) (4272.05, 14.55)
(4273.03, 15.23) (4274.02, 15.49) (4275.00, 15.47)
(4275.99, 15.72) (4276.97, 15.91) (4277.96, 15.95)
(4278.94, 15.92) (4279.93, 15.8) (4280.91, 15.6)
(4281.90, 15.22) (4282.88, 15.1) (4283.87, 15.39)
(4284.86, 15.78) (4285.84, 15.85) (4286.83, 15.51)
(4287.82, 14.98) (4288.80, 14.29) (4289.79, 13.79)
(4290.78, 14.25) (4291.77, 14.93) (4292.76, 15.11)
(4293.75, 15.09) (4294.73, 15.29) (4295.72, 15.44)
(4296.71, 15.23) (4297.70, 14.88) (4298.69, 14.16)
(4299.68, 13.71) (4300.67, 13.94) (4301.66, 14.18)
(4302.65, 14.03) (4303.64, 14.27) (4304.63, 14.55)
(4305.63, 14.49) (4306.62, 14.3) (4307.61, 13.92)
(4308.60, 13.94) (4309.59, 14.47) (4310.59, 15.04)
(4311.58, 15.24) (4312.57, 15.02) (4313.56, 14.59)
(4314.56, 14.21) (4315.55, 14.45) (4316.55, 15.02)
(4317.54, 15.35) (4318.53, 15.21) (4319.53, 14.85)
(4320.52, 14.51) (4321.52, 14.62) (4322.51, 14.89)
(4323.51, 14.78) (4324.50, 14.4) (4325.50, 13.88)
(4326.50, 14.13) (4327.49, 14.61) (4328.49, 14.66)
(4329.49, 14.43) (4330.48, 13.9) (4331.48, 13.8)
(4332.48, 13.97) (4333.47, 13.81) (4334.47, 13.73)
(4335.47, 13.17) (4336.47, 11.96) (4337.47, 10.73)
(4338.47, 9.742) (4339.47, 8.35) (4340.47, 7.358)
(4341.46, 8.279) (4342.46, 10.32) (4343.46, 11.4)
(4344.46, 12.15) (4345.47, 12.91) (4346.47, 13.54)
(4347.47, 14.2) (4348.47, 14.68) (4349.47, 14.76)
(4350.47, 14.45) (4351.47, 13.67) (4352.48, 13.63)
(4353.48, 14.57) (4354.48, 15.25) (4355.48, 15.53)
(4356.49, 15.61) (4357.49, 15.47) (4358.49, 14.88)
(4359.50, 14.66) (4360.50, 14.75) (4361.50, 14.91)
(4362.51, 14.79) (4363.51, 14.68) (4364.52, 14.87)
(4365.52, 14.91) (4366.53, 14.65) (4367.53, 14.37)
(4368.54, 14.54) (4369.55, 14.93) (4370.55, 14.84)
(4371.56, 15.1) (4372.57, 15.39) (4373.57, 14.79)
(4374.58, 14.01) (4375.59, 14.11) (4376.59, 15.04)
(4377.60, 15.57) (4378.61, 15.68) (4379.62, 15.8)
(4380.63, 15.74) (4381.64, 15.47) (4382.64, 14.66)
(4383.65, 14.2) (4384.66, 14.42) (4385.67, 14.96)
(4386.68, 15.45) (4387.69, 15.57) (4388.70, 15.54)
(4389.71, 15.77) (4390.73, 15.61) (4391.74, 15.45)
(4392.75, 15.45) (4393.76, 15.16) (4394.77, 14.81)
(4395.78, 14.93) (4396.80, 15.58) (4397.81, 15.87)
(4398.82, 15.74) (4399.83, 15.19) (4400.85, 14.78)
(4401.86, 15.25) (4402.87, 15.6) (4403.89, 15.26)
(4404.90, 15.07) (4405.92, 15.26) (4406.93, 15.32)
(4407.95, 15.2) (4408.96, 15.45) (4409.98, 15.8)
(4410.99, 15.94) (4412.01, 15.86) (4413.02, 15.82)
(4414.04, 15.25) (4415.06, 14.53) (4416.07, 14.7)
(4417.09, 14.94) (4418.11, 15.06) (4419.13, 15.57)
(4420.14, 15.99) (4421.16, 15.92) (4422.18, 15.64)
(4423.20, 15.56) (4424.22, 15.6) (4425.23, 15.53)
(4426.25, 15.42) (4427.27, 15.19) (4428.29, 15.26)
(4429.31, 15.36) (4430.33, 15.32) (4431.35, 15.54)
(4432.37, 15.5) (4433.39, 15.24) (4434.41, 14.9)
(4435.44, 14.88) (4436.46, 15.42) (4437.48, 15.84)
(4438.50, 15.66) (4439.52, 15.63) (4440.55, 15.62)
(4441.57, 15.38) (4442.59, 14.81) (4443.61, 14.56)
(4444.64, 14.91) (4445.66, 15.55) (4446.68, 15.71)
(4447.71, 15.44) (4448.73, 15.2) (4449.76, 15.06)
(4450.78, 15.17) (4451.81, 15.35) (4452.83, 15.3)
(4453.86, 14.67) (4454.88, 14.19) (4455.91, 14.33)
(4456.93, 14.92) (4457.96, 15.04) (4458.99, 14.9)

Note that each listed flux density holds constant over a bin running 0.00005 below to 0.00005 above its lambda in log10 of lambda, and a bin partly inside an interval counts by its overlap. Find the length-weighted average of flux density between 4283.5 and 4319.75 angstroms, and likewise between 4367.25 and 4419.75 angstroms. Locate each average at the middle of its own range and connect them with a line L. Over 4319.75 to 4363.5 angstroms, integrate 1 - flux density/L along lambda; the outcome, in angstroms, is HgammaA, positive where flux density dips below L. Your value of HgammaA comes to 4.2 angstroms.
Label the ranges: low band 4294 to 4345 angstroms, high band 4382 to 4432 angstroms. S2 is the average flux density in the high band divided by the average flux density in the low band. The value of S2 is 1.12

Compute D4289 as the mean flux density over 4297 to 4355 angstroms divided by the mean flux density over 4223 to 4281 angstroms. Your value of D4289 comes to 0.9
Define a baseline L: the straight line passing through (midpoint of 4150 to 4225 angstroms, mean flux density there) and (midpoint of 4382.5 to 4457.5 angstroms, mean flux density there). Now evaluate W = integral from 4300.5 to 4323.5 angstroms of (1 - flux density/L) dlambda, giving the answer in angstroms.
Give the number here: 1.27 angstroms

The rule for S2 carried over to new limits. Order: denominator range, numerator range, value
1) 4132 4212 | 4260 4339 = 0.94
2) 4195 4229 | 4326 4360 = 0.86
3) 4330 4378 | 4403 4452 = 1.12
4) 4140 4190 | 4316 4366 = 0.87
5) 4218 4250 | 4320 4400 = 0.92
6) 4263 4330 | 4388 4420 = 1.03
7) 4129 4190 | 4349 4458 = 0.97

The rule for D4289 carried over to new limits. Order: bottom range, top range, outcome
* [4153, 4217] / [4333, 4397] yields 0.91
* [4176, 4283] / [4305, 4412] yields 0.93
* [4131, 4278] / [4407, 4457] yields 0.98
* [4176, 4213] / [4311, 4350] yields 0.86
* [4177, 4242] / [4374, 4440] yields 0.99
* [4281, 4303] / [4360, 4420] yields 1.02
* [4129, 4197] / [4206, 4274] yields 0.99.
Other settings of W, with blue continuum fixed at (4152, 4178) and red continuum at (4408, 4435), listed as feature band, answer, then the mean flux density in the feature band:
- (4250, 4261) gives -0.07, 15.6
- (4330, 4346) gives 4.00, 11.6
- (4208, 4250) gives 0.09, 15.5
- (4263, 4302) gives 0.72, 15.2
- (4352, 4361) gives 0.31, 14.9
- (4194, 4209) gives 0.00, 15.6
